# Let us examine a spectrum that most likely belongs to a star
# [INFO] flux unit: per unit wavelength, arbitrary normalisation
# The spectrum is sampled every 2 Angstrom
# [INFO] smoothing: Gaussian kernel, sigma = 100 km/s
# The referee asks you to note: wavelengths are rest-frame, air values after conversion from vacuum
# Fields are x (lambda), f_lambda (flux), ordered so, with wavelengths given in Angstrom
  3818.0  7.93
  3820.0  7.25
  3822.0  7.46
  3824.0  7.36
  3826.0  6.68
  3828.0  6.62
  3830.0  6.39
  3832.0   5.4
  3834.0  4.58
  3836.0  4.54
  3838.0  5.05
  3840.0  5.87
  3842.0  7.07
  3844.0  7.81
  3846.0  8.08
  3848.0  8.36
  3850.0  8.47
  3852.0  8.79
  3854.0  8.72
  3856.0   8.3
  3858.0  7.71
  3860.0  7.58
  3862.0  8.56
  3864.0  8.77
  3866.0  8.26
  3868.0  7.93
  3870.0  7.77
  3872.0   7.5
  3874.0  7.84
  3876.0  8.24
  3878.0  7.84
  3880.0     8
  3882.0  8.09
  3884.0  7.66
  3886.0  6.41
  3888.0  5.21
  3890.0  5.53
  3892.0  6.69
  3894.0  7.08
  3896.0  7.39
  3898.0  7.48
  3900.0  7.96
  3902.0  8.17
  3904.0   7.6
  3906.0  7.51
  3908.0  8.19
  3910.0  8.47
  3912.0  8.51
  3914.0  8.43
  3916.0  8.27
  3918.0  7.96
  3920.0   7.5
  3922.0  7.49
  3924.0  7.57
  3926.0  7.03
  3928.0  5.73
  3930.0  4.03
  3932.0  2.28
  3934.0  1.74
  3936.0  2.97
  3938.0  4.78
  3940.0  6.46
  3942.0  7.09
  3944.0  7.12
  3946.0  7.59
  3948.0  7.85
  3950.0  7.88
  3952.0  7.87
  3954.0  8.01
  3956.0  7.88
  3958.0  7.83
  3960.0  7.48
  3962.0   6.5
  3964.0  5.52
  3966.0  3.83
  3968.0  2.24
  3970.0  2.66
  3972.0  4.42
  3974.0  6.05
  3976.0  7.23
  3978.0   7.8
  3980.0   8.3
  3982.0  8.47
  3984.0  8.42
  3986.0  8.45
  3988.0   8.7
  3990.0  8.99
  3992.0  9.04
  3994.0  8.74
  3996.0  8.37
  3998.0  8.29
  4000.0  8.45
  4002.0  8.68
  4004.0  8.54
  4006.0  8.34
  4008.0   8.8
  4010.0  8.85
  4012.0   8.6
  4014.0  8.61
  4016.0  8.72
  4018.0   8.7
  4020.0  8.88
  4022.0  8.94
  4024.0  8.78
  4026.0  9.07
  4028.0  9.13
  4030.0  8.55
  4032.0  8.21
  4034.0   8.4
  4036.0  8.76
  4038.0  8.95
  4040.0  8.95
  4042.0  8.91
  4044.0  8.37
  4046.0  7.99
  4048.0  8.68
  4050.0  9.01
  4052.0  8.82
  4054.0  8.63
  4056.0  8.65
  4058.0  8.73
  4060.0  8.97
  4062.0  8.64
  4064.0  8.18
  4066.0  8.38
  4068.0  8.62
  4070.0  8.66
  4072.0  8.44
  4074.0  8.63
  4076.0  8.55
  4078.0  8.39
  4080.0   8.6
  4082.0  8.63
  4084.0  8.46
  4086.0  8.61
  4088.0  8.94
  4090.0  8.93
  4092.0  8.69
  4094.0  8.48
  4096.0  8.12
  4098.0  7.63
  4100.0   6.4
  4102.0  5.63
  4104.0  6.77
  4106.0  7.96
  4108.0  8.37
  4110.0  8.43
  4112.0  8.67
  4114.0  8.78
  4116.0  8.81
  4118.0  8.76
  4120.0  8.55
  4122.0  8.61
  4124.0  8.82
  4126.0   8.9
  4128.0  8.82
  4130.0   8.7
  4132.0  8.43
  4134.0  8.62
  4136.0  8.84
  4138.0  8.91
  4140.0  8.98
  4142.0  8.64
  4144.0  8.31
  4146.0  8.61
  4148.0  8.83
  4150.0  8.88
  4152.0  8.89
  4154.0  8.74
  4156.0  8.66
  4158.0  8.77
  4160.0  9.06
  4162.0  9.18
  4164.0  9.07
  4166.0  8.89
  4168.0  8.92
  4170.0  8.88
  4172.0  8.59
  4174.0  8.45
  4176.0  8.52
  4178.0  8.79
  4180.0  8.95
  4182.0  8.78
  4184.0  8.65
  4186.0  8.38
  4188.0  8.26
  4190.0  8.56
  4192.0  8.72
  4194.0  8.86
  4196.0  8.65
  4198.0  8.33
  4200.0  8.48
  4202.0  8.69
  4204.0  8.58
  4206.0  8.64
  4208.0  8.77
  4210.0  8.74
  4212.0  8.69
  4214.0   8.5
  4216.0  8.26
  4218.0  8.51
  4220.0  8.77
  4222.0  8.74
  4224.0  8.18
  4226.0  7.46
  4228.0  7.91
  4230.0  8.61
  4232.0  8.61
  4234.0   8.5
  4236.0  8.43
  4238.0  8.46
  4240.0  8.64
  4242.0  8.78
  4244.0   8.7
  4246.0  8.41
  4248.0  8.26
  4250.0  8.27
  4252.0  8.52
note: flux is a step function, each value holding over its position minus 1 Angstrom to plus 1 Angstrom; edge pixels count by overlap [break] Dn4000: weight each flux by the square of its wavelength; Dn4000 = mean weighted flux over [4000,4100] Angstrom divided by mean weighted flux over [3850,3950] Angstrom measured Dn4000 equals 1.3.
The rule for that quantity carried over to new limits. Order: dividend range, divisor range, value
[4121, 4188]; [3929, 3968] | 1.63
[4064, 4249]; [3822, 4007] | 1.35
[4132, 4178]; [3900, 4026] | 1.32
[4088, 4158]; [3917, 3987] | 1.45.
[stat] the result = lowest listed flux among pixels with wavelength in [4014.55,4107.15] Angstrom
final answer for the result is 5.63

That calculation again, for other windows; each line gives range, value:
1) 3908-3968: 1.74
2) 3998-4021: 8.29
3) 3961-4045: 2.24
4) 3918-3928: 5.73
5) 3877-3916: 5.21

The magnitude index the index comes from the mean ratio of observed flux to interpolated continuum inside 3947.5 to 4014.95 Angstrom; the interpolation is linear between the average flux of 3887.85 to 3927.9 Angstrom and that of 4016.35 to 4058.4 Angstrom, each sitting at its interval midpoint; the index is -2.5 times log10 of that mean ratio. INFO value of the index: 0.096 mag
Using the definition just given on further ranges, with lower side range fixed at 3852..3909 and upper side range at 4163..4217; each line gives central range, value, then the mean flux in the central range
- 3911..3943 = 0.265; 6.12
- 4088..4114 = 0.060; 7.92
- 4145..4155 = -0.033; 8.79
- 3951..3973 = 0.330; 5.84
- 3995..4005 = -0.055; 8.47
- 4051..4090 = -0.044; 8.62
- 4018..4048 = -0.072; 8.71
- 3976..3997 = -0.061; 8.47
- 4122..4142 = -0.038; 8.76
